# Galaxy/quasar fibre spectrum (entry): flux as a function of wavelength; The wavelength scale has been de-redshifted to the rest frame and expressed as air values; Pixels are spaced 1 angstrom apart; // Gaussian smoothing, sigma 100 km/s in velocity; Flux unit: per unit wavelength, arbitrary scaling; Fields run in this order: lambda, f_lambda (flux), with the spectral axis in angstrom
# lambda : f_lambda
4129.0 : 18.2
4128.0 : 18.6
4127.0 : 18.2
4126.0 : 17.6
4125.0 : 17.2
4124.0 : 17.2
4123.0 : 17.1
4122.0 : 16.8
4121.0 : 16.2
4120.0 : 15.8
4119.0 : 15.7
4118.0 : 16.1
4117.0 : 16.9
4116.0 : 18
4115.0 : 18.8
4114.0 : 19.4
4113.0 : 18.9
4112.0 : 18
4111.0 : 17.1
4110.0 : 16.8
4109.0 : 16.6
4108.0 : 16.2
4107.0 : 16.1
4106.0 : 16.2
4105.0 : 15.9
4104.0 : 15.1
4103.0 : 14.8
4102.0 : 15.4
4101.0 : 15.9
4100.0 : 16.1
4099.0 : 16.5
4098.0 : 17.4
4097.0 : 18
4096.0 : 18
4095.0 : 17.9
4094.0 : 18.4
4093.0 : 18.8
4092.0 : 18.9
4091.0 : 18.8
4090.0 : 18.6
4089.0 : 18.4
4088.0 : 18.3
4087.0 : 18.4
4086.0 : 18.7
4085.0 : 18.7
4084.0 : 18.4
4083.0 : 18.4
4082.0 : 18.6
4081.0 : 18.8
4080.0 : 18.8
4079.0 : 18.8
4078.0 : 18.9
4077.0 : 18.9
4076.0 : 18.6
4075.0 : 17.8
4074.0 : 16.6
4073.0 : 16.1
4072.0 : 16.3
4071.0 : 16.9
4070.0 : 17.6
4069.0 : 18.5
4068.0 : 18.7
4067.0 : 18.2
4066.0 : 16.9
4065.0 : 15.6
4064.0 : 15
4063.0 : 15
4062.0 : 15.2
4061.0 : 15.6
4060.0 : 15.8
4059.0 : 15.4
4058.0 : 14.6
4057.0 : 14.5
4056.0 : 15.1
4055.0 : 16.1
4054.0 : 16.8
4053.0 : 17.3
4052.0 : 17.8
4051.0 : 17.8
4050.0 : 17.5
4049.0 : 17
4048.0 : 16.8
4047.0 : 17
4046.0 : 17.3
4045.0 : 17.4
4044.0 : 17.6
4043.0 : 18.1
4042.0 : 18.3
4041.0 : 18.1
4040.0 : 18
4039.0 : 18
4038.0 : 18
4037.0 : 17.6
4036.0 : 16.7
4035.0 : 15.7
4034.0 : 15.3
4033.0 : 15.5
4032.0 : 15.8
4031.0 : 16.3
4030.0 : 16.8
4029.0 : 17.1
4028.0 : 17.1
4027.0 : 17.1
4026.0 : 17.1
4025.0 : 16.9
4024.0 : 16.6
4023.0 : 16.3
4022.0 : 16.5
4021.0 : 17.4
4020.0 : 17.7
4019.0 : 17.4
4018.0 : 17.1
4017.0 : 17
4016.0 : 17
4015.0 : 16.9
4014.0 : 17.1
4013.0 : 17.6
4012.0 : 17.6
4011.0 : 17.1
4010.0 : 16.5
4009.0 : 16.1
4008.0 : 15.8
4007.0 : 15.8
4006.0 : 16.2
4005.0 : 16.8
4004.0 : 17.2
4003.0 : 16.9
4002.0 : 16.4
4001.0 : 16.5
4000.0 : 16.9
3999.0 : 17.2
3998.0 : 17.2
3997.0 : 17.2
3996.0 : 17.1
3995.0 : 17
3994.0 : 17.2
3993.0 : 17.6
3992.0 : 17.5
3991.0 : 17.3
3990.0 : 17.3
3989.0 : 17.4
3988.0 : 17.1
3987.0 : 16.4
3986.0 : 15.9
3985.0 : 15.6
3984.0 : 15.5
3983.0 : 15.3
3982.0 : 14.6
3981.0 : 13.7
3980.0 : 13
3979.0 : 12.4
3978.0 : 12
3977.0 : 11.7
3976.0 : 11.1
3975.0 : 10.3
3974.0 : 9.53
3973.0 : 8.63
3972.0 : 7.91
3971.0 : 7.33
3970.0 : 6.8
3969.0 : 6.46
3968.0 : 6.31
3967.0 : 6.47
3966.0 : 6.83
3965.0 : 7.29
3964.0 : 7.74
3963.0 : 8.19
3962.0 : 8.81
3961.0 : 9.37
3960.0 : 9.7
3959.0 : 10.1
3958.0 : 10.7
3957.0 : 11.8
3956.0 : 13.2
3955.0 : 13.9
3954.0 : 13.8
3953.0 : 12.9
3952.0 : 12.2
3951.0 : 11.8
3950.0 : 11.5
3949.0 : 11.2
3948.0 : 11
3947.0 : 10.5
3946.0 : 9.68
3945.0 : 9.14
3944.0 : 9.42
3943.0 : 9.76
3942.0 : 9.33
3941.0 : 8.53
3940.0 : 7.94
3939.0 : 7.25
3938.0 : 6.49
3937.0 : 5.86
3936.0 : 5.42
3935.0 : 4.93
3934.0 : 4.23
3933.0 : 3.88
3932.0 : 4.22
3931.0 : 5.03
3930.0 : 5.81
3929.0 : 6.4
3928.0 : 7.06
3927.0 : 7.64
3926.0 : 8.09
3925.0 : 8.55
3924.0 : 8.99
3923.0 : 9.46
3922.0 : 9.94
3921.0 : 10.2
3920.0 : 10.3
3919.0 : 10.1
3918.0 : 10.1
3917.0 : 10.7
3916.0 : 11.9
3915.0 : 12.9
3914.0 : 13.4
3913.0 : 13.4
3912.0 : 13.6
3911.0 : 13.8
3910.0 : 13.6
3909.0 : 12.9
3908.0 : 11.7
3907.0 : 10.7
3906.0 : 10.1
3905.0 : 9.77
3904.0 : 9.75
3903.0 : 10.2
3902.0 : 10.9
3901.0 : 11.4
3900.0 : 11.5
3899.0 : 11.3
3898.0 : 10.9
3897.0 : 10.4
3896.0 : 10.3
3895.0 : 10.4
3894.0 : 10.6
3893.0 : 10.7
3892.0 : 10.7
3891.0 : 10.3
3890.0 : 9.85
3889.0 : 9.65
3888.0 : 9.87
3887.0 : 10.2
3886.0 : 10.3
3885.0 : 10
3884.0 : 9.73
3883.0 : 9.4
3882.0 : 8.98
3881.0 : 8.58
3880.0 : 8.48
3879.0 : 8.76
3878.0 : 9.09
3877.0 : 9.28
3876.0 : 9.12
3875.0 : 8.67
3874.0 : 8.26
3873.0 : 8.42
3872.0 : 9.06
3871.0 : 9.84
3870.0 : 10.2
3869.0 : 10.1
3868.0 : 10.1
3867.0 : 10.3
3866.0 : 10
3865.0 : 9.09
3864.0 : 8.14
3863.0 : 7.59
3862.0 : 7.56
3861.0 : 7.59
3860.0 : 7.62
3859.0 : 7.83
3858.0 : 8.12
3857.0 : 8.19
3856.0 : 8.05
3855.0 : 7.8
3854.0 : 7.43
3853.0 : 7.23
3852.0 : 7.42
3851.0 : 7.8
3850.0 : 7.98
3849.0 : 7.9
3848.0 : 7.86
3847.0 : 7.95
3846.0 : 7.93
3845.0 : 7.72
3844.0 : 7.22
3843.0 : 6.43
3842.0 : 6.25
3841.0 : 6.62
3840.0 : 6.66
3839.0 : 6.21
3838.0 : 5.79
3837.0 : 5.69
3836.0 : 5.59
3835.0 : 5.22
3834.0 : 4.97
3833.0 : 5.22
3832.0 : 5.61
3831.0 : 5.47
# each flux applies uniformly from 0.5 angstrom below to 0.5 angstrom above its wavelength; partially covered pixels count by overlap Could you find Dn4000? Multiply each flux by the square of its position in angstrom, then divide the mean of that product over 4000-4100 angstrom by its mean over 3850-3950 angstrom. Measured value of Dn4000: 2.00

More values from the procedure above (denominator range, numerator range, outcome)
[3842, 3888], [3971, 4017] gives 1.92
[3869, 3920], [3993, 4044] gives 1.72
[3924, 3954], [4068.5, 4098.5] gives 2.37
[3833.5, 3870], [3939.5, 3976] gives 1.34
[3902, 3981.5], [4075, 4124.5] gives 1.97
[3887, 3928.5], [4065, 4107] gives 1.81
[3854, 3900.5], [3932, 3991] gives 1.16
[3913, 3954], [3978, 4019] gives 1.89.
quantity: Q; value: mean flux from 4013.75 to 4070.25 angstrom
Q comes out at 16.8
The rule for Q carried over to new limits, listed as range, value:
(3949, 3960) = 12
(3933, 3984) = 9.68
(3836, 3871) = 7.83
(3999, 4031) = 16.9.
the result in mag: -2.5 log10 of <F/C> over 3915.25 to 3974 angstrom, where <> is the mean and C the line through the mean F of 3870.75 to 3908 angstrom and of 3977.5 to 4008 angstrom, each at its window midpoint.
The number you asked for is 0.44 mag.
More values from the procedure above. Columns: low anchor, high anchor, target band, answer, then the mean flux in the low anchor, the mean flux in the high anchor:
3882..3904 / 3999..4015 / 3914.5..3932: 0.33 mag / 10.4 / 16.7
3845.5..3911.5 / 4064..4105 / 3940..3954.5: 0.15 mag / 9.47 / 17.7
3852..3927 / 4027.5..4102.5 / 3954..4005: 0.07 mag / 9.86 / 17.2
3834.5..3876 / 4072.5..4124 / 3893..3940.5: 0.08 mag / 7.86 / 17.5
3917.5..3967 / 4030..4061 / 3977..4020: -0.23 mag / 8.88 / 16.8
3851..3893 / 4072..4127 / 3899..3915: -0.15 mag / 8.96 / 17.5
